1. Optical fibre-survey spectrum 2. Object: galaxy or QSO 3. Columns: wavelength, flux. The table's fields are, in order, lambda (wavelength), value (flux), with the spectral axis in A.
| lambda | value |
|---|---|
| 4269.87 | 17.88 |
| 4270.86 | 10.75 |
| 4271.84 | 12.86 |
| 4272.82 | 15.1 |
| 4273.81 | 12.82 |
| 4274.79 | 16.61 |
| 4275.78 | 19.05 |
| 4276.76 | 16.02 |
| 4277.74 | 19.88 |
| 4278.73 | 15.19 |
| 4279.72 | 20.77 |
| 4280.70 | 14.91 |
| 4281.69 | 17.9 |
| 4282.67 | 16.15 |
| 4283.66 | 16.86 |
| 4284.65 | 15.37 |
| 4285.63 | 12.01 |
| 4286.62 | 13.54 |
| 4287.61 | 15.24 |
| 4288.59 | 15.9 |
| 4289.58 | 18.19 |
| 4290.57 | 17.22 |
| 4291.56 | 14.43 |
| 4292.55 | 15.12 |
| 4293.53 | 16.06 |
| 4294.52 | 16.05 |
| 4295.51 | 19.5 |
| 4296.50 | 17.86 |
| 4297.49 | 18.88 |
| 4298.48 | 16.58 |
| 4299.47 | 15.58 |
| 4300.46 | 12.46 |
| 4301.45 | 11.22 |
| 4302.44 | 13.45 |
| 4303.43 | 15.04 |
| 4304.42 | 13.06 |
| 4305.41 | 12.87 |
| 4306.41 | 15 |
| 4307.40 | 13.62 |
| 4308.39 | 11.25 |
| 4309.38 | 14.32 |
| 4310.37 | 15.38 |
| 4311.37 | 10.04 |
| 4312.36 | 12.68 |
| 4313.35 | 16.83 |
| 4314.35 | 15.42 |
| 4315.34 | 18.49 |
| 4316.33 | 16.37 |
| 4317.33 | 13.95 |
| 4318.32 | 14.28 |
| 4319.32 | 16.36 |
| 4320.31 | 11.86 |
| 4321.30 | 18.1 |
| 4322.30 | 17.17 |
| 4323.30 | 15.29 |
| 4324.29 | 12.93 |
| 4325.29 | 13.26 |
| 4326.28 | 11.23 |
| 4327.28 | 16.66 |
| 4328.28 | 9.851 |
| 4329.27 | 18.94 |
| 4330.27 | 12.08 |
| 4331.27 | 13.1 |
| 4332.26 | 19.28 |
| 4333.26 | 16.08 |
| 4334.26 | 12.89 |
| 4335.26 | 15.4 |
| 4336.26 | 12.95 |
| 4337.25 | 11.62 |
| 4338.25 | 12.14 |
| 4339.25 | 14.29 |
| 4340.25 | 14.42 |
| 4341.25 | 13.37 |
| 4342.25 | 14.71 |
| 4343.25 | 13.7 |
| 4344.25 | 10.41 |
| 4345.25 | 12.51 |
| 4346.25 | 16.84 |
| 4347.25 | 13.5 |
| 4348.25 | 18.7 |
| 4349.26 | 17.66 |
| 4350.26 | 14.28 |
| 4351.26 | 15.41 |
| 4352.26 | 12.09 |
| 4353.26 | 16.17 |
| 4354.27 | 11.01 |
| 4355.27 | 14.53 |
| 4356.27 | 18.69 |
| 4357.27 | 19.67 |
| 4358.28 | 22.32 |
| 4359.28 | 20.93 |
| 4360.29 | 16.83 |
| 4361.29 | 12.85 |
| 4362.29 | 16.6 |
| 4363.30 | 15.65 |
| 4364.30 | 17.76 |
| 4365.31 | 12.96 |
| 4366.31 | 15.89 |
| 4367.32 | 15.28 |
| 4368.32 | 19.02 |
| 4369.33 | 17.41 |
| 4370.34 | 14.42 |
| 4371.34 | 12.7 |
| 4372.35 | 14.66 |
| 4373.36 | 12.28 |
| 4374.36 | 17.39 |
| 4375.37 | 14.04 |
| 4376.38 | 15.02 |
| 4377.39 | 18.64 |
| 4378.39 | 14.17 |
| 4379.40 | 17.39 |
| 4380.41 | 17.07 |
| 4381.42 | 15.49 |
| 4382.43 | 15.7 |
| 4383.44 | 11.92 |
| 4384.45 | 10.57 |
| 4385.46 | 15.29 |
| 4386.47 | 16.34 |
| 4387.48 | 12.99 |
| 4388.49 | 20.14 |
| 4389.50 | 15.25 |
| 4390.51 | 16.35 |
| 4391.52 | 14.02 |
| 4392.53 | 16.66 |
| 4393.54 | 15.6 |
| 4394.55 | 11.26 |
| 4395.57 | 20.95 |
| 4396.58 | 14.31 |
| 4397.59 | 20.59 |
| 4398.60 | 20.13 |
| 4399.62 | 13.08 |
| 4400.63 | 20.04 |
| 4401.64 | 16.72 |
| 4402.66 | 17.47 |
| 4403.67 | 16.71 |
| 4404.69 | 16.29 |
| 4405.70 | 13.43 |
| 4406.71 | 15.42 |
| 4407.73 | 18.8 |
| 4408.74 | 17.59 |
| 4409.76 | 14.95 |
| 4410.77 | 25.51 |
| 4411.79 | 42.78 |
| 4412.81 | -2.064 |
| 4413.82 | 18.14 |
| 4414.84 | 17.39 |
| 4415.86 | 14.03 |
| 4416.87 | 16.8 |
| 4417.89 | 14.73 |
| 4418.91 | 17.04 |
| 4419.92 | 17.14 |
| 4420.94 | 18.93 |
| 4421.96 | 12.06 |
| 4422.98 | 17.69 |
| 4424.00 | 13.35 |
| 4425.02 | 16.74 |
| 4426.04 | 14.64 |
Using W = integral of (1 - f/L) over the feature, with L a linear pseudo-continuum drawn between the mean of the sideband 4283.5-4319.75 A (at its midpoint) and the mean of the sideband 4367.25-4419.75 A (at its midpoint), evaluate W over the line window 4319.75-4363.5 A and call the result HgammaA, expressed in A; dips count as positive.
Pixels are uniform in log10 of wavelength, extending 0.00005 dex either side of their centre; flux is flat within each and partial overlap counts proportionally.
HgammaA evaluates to 1.8 A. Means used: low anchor 15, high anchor 16.3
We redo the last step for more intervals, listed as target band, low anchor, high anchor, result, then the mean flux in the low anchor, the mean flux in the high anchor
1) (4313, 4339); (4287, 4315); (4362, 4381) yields 0.91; 15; 15.7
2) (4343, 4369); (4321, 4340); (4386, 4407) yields -1.22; 14.3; 16.4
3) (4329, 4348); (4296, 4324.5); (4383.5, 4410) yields 1.33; 14.7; 16.1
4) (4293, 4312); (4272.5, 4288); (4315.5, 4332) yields 0.91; 16.1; 14.6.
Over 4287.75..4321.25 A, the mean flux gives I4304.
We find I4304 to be 15.1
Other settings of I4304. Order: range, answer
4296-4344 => 14.4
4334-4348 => 13.6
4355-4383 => 16.3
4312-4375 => 15.1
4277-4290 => 16.3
